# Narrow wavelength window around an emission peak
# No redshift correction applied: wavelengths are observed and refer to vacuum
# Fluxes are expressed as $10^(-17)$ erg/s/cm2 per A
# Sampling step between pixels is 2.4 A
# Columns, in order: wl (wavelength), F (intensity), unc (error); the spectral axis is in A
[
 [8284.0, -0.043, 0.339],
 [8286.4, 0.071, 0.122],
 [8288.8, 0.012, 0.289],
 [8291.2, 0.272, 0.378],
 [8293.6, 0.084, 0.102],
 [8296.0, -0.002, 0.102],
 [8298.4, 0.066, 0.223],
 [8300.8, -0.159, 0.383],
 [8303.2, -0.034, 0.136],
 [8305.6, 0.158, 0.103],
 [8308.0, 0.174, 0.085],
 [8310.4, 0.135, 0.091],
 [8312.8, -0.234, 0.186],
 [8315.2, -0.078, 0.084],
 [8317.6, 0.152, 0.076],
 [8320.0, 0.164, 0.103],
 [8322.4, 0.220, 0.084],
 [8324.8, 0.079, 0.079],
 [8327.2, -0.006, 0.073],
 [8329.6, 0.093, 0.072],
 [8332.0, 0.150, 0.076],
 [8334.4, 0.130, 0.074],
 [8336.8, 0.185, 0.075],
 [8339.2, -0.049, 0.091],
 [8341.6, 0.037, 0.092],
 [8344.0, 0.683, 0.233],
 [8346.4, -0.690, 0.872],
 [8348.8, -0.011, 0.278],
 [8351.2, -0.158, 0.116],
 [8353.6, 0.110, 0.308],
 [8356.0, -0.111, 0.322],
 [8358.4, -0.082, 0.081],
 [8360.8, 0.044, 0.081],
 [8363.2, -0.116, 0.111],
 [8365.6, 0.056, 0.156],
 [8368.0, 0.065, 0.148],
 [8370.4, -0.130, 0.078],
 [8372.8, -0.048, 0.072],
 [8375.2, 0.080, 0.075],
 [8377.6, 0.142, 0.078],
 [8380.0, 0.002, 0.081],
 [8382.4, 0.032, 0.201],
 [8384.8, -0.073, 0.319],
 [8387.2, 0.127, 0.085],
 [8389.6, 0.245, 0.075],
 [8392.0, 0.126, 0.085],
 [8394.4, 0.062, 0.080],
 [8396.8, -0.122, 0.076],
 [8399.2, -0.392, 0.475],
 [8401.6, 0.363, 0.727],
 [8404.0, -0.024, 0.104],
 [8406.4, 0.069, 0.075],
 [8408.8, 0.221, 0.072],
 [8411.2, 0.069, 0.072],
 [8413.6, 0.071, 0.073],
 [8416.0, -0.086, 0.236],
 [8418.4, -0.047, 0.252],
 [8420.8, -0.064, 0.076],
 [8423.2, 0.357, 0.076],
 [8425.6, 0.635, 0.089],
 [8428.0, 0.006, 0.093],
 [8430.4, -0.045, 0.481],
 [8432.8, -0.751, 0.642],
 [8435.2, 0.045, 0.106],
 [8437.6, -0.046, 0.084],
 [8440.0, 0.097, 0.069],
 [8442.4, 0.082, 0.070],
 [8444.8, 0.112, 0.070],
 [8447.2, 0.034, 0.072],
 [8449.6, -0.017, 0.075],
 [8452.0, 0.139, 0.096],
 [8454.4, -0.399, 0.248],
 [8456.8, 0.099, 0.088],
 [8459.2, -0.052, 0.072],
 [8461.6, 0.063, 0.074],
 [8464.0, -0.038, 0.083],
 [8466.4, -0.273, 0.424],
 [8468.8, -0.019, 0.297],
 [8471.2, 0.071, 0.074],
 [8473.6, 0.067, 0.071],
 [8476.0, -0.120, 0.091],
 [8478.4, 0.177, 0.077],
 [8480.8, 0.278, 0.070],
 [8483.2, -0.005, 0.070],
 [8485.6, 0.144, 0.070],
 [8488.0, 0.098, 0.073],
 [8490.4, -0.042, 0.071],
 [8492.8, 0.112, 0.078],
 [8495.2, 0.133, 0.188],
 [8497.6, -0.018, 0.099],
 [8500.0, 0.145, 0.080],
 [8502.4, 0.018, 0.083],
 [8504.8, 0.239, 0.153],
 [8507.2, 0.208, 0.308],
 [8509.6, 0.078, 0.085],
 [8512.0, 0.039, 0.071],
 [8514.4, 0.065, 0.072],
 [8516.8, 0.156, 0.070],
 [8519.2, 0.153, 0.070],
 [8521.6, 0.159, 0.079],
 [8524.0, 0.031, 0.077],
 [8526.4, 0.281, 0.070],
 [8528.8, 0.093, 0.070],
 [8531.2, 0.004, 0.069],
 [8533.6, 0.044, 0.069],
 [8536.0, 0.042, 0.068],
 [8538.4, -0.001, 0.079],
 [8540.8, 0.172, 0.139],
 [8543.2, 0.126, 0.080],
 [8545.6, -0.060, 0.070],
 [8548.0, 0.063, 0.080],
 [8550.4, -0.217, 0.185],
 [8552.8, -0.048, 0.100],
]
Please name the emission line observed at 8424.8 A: Hbeta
